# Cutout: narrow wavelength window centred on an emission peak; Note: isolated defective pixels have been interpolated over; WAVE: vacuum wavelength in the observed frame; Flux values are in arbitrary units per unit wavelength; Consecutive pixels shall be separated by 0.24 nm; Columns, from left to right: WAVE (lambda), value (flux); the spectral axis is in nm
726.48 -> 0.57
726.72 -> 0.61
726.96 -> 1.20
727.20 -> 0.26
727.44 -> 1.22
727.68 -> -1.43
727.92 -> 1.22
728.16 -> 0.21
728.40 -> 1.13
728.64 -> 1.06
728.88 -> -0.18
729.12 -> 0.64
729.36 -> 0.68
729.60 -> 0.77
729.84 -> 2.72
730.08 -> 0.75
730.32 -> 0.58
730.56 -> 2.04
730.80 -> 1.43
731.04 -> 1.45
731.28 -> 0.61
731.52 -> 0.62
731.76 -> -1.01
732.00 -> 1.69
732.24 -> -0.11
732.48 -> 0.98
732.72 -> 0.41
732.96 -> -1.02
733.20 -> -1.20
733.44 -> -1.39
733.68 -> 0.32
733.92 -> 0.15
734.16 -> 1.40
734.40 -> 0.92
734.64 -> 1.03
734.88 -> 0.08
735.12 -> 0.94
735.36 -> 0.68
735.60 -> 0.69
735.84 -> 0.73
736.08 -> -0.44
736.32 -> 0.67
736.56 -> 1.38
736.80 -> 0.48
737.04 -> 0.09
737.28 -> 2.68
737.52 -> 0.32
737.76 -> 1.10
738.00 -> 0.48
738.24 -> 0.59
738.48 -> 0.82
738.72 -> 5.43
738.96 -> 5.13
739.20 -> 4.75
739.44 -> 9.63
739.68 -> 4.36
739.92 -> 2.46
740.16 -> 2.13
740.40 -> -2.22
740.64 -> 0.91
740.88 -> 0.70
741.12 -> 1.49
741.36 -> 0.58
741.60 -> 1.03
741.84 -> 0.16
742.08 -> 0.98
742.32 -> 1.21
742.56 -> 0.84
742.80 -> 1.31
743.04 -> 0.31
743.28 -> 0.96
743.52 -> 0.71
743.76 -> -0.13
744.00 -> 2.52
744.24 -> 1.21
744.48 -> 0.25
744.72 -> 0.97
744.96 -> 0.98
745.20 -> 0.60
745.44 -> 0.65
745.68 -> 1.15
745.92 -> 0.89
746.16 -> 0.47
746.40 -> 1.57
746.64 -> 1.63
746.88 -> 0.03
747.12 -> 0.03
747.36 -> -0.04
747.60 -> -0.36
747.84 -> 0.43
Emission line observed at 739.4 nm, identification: [O II]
